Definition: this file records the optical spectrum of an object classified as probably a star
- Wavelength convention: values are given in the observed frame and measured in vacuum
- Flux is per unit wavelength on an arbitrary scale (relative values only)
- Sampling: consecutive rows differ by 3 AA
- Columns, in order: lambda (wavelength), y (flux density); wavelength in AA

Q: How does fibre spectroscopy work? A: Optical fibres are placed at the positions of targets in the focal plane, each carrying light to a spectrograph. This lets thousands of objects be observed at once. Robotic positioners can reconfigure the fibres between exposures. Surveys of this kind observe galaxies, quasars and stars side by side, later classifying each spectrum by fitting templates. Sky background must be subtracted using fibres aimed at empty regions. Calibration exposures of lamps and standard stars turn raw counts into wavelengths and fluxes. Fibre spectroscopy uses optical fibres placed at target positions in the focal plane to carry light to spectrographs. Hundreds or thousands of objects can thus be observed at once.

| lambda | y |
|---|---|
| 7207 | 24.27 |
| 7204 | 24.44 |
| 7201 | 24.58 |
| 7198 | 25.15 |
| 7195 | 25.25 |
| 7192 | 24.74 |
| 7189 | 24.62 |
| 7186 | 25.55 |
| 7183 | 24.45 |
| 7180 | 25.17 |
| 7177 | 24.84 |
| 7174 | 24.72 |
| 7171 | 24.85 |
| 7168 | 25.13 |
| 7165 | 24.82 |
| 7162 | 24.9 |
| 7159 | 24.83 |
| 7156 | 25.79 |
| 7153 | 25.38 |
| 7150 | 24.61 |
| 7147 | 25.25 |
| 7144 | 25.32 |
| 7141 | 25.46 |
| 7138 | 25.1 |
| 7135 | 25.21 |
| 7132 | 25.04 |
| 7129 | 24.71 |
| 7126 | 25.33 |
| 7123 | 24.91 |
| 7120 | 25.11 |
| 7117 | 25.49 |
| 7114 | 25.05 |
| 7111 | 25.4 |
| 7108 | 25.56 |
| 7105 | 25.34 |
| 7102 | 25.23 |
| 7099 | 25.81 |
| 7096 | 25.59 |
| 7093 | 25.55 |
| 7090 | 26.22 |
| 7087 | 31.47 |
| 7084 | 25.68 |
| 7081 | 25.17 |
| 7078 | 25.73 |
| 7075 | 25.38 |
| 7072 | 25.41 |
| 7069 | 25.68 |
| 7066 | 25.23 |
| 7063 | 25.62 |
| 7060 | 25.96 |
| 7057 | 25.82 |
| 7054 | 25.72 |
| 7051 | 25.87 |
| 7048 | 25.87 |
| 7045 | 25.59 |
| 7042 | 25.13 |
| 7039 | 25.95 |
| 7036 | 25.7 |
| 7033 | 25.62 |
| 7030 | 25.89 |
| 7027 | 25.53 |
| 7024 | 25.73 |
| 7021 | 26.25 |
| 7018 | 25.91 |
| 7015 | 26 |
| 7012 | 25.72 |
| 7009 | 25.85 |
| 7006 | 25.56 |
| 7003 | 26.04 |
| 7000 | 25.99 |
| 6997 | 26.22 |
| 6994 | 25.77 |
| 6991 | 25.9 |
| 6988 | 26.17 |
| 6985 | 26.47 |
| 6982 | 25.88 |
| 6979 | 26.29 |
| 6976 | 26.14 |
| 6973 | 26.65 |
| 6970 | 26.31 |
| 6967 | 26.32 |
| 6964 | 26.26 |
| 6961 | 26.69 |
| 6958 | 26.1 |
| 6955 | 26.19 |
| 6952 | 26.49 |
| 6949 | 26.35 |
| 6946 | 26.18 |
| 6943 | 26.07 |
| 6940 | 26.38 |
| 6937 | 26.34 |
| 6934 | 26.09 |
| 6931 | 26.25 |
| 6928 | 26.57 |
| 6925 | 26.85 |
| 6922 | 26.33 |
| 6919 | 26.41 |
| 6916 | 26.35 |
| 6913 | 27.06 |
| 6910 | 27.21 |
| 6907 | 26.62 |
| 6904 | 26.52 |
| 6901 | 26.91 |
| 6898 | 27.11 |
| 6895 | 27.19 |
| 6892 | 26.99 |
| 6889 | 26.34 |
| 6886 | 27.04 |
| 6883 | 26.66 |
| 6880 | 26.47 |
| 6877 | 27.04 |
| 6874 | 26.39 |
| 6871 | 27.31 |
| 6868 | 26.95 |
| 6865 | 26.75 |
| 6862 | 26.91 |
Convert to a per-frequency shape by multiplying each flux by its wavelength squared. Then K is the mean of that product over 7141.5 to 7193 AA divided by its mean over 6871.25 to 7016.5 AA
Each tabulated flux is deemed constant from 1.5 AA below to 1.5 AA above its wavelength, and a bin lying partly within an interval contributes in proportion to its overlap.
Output 1.0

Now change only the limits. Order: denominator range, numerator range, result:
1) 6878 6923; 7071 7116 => 1.02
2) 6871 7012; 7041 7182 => 1.01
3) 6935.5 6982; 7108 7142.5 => 1.00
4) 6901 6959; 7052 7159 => 1.02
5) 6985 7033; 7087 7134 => 1.01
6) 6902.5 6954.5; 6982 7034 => 1.00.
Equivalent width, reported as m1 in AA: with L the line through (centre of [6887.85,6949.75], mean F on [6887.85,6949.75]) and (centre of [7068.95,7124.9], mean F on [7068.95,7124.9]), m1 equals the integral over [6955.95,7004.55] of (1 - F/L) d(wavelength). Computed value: 0.2 AA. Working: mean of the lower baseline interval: 26.6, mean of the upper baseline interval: 25.8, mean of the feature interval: 26.2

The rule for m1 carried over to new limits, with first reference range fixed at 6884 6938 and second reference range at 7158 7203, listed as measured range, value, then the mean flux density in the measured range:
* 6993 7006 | 0.1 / 26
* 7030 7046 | 0.1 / 25.6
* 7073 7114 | -0.8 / 26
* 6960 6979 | -0.1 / 26.4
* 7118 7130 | 0.1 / 25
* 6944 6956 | 0.1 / 26.3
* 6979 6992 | 0.0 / 26.1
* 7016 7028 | 0.0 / 25.9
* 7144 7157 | -0.1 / 25.2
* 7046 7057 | 0.0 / 25.8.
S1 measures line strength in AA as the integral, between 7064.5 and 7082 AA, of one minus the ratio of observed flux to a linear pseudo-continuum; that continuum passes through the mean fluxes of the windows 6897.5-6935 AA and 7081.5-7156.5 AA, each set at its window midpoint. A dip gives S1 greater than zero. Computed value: 0.3 AA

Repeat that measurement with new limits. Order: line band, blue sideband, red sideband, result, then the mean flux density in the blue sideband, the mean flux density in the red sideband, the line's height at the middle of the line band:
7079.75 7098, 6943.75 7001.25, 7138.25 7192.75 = -0.8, 26.2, 25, 25.5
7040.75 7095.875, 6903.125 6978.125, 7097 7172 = -0.7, 26.4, 25.2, 25.6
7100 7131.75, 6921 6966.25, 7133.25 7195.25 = 0.1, 26.3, 25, 25.3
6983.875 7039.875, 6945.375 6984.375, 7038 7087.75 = 0.4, 26.3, 25.9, 26.1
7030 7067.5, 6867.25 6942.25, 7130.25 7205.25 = 0.1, 26.7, 25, 25.8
